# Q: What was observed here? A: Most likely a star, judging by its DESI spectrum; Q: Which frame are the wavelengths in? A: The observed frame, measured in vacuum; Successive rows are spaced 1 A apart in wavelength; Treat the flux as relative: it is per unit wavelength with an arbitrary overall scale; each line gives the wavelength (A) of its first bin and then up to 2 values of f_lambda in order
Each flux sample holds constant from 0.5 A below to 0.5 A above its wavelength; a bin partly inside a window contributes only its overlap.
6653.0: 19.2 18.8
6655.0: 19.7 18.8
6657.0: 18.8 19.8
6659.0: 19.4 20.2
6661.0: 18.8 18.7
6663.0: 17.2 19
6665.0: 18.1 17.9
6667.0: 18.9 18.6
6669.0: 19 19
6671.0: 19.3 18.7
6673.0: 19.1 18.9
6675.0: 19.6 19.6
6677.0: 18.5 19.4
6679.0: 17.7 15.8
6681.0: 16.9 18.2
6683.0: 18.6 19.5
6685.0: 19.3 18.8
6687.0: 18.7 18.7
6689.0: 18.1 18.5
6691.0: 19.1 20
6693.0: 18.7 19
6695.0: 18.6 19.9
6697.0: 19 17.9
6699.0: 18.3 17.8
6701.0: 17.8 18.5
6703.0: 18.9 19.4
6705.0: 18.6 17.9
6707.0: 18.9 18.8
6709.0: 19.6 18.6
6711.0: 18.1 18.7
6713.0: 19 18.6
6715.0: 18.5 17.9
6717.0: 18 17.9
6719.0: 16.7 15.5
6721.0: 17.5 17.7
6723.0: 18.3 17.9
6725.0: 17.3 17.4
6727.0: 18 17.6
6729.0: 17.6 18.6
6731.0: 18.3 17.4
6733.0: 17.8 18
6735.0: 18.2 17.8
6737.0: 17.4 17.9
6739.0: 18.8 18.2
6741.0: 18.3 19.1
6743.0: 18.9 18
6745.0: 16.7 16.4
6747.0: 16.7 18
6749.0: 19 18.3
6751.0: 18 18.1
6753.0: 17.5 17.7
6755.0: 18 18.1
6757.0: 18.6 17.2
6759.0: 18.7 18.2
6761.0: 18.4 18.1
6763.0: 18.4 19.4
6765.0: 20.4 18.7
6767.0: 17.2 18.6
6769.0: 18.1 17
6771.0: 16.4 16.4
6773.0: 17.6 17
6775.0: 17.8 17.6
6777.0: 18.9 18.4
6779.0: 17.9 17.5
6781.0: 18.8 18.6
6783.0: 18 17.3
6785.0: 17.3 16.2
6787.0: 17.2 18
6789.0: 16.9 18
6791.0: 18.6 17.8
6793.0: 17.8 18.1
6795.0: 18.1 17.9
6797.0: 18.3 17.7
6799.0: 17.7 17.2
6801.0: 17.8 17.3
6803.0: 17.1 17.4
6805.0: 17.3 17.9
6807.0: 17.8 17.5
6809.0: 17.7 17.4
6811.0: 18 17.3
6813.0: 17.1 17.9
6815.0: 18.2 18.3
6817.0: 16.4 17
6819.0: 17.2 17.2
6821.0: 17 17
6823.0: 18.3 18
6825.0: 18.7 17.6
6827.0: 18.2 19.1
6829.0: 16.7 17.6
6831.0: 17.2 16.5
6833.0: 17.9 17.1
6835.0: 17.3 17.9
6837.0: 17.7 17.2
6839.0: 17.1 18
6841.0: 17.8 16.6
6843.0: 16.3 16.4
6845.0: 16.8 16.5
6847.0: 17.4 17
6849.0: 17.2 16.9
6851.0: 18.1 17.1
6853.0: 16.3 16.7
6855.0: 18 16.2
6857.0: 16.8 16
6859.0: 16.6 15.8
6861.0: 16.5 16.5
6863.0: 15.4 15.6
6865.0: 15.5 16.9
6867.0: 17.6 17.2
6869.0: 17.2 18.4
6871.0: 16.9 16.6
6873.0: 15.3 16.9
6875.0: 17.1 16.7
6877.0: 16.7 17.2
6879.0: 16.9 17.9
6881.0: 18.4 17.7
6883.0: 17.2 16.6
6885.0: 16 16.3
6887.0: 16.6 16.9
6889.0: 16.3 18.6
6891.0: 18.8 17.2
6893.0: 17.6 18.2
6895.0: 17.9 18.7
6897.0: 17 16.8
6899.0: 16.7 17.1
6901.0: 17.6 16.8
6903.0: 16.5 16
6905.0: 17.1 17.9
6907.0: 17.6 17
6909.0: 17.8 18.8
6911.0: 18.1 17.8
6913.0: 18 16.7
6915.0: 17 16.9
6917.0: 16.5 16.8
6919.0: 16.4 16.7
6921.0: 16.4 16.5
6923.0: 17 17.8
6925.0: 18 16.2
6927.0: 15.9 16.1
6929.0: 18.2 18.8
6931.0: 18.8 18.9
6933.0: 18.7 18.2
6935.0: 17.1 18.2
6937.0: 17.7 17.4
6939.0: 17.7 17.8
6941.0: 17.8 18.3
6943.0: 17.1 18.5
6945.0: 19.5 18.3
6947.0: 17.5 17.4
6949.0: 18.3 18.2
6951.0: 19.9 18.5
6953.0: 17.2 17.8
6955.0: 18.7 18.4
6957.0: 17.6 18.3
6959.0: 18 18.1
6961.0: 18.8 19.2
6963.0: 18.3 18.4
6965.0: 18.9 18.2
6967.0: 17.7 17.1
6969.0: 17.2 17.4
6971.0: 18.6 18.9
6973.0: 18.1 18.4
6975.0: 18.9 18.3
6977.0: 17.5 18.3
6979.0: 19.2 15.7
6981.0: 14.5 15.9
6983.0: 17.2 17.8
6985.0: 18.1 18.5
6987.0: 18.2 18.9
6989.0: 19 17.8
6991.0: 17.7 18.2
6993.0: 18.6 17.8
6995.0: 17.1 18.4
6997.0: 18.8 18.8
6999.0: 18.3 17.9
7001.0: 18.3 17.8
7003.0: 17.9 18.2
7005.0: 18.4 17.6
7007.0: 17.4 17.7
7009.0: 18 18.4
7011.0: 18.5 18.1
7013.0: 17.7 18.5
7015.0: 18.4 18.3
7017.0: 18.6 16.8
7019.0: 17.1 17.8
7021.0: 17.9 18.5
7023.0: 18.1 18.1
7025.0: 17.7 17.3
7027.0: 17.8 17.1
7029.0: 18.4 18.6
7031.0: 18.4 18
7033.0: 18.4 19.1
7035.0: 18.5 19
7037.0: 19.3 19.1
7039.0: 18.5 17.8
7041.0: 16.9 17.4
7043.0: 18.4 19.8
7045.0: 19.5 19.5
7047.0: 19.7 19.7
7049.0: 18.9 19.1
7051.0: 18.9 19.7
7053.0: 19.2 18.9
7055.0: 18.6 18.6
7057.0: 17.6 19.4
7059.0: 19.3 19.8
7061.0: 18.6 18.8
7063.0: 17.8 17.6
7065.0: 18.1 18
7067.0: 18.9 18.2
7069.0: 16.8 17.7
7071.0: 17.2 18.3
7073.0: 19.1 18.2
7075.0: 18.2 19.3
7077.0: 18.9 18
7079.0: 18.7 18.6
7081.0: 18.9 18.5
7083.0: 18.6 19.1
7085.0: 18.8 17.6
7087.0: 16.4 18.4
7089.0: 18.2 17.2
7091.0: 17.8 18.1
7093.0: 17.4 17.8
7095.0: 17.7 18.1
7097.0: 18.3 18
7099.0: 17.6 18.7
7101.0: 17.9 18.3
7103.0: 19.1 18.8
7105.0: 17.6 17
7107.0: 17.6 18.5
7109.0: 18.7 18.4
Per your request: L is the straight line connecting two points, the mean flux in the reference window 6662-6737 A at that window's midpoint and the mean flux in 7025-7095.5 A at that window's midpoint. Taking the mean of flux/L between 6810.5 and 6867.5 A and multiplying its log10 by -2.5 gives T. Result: 0.08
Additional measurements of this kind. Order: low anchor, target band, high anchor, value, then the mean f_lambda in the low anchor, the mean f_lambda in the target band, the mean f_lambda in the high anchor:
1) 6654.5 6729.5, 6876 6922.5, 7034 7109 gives 0.08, 18.5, 17.2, 18.4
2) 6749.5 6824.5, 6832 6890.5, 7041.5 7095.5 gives 0.06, 17.8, 16.9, 18.5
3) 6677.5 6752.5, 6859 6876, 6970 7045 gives 0.10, 18.2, 16.6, 18.1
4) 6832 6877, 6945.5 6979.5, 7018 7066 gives -0.02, 16.9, 18.2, 18.5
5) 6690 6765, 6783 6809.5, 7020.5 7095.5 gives 0.04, 18.2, 17.6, 18.4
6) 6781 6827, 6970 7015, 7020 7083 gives 0.02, 17.6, 18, 18.5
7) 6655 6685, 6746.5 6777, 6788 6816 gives 0.00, 18.7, 18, 17.7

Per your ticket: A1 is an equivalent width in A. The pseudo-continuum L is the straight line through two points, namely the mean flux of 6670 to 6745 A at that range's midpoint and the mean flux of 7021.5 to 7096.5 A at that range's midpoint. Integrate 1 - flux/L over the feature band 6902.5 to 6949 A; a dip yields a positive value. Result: 2.19 A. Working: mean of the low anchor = 18.3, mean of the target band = 17.5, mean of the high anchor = 18.4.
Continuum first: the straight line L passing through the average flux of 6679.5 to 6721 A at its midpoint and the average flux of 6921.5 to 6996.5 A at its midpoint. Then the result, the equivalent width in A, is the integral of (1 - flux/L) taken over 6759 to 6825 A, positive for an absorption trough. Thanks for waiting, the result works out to 1.7 A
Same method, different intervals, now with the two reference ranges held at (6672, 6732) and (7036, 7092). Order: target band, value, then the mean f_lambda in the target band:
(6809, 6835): 1.2 A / 17.6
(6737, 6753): 0.3 A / 18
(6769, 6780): 0.5 A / 17.5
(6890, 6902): 0.5 A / 17.6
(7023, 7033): 0.3 A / 18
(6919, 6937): 1.0 A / 17.5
